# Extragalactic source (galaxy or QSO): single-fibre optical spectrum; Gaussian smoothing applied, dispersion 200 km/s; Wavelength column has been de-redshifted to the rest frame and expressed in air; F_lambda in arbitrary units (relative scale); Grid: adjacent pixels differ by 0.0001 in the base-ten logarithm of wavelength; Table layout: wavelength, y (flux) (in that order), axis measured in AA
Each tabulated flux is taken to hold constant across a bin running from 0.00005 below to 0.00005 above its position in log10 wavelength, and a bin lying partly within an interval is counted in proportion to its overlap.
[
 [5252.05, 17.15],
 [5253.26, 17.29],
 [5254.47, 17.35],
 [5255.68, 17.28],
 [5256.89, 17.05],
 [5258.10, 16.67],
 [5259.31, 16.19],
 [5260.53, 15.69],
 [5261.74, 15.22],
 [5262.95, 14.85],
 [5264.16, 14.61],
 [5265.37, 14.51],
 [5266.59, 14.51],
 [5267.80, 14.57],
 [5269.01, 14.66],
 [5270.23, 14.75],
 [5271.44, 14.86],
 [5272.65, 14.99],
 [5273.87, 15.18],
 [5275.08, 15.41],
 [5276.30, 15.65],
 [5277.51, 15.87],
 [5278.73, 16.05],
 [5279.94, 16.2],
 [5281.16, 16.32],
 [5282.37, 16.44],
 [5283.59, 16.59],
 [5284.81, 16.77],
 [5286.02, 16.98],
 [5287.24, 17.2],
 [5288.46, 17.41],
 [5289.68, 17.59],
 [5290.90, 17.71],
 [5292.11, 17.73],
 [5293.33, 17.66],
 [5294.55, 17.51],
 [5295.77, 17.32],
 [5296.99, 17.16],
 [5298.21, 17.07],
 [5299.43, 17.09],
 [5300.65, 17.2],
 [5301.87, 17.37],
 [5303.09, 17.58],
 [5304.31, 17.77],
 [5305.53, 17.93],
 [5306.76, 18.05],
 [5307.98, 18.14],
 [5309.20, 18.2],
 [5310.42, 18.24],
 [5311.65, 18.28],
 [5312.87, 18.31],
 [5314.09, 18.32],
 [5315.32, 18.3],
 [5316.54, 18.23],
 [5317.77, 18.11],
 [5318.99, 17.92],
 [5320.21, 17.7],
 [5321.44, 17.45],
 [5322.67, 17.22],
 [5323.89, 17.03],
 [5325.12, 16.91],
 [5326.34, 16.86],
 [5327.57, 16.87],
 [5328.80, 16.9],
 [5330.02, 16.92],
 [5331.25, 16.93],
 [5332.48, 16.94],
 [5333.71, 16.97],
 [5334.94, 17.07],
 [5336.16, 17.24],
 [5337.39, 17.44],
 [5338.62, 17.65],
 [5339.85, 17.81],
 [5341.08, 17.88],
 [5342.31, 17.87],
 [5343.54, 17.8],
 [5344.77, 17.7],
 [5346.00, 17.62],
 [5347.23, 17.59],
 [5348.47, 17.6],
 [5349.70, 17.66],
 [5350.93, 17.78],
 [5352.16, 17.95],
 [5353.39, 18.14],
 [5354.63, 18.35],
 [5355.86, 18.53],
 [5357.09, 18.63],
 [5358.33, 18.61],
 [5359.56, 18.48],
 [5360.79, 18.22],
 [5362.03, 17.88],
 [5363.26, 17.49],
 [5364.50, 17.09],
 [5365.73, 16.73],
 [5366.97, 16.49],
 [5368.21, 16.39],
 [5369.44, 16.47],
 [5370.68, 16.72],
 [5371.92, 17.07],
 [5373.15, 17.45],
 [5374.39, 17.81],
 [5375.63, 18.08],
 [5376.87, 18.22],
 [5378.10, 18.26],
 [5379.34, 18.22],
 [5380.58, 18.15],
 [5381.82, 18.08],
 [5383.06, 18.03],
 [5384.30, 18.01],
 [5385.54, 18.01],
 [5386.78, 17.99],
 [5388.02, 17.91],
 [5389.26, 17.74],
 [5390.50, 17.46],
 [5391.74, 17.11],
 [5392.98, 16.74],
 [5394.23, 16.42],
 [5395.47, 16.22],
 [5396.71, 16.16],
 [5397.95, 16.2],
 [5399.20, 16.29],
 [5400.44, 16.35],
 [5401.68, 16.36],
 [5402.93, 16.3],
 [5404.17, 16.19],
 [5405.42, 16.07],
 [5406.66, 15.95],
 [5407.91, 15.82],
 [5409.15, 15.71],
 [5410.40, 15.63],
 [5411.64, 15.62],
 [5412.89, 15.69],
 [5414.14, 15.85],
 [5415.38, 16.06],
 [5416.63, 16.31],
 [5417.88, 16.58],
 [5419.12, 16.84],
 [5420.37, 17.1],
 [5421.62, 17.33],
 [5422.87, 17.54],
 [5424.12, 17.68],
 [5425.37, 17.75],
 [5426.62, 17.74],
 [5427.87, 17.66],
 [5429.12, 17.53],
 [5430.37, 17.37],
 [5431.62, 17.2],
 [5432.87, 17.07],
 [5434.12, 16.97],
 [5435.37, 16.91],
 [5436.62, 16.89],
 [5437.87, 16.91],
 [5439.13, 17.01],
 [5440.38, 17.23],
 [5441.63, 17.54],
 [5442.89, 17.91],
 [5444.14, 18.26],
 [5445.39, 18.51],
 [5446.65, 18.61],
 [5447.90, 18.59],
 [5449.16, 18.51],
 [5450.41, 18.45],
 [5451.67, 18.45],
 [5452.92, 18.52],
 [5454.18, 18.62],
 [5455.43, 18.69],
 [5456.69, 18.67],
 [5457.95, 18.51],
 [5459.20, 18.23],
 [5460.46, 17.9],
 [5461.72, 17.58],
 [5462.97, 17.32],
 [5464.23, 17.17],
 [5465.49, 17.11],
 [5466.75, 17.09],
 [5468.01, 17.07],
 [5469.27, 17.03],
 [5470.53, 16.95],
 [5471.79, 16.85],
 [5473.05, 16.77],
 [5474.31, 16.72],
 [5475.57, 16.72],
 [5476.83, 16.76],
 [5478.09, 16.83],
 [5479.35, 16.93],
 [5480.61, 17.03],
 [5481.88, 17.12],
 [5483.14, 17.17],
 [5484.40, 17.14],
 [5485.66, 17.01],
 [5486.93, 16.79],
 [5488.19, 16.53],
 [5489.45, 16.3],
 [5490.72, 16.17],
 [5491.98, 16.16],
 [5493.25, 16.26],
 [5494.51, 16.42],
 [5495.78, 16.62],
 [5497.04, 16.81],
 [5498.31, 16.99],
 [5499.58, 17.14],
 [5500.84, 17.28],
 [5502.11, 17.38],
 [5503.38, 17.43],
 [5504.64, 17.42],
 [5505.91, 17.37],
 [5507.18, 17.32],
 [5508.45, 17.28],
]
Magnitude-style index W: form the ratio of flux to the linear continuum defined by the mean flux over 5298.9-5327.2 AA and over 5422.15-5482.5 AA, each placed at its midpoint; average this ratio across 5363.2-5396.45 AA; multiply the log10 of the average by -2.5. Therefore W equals 0.02 mag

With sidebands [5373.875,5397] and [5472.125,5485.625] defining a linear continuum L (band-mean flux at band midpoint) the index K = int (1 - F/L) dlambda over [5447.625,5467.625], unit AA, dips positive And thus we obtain -1.1 AA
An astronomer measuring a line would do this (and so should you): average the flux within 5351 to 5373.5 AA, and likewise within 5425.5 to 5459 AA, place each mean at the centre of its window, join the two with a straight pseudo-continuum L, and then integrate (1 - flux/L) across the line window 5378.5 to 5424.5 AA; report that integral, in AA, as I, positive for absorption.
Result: 2.4 AA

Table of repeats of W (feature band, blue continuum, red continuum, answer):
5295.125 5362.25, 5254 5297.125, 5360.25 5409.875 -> -0.068 mag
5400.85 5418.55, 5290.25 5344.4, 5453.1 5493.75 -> 0.086 mag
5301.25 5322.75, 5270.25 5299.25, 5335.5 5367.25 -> -0.056 mag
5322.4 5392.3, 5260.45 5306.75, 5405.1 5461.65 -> -0.047 mag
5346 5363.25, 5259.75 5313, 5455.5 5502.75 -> -0.083 mag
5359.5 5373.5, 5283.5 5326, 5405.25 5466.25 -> 0.021 mag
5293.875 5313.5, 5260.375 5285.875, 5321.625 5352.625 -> -0.085 mag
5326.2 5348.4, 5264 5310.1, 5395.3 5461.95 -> -0.035 mag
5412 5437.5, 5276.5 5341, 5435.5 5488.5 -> 0.031 mag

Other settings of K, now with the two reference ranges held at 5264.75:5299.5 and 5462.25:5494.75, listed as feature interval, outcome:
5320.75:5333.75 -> -0.5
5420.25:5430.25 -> -0.5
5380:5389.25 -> -0.8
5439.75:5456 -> -1.5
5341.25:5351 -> -0.7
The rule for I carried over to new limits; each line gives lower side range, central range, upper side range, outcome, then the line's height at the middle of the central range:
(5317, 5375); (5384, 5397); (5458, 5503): 0.04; 17.3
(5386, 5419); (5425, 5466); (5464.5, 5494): -2.86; 16.6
